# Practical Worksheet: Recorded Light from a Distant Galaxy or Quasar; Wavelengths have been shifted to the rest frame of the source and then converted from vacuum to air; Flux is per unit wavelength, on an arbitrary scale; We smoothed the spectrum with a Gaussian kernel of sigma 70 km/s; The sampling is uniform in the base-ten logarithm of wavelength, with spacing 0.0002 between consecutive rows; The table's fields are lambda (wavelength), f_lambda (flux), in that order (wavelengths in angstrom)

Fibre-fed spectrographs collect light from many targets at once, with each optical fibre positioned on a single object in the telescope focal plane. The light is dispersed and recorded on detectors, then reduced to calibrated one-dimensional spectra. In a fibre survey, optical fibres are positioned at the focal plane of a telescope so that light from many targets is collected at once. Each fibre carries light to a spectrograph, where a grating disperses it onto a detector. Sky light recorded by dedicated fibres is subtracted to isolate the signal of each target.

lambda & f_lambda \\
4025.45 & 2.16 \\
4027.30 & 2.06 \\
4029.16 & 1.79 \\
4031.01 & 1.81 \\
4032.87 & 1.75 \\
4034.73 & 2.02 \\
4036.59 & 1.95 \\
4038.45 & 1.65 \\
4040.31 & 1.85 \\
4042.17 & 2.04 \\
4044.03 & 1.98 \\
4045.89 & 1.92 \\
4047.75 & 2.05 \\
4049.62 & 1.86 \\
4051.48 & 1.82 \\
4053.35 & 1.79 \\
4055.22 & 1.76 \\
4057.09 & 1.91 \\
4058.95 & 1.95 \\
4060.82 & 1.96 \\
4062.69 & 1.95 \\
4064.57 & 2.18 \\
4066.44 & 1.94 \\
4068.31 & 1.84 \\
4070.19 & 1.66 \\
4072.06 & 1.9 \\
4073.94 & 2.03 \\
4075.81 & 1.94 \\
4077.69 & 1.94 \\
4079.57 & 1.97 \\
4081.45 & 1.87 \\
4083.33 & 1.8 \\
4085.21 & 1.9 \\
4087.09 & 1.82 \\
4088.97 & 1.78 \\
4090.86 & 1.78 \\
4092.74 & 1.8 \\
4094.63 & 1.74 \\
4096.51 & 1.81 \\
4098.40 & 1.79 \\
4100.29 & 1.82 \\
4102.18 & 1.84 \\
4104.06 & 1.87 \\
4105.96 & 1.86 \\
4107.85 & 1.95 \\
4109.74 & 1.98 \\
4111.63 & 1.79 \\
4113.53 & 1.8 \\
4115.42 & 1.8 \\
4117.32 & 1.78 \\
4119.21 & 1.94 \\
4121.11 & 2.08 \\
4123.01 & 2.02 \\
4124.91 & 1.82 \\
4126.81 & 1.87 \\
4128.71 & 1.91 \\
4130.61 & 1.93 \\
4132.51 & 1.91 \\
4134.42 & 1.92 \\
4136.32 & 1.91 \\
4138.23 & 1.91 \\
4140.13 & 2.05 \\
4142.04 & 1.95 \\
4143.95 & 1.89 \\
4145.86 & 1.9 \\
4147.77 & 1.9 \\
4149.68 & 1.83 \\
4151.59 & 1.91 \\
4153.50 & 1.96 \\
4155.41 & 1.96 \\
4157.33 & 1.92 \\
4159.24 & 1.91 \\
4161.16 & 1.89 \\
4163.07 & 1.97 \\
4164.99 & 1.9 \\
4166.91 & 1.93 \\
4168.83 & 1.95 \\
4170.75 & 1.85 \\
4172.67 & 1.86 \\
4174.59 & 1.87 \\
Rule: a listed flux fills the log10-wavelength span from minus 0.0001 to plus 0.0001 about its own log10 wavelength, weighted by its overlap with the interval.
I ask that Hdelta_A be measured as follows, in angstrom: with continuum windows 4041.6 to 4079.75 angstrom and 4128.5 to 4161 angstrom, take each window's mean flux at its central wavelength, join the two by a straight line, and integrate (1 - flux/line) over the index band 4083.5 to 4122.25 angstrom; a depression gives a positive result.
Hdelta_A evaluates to 1.5 angstrom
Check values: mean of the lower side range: 1.92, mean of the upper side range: 1.92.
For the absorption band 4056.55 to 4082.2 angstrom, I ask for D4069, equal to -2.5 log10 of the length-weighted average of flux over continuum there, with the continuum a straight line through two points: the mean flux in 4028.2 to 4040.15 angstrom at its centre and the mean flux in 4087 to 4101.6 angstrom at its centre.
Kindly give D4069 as -0.073 mag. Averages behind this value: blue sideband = 1.83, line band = 1.93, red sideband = 1.79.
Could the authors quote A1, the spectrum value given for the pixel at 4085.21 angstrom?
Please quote 1.9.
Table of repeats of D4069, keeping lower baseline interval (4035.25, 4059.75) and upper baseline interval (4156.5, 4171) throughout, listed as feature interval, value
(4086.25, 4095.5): 0.07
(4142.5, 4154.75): 0.01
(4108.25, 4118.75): 0.04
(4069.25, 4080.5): -0.01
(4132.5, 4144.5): -0.01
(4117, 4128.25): -0.01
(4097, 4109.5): 0.03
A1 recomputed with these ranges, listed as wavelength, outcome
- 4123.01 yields 2.02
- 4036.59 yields 1.95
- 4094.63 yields 1.74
